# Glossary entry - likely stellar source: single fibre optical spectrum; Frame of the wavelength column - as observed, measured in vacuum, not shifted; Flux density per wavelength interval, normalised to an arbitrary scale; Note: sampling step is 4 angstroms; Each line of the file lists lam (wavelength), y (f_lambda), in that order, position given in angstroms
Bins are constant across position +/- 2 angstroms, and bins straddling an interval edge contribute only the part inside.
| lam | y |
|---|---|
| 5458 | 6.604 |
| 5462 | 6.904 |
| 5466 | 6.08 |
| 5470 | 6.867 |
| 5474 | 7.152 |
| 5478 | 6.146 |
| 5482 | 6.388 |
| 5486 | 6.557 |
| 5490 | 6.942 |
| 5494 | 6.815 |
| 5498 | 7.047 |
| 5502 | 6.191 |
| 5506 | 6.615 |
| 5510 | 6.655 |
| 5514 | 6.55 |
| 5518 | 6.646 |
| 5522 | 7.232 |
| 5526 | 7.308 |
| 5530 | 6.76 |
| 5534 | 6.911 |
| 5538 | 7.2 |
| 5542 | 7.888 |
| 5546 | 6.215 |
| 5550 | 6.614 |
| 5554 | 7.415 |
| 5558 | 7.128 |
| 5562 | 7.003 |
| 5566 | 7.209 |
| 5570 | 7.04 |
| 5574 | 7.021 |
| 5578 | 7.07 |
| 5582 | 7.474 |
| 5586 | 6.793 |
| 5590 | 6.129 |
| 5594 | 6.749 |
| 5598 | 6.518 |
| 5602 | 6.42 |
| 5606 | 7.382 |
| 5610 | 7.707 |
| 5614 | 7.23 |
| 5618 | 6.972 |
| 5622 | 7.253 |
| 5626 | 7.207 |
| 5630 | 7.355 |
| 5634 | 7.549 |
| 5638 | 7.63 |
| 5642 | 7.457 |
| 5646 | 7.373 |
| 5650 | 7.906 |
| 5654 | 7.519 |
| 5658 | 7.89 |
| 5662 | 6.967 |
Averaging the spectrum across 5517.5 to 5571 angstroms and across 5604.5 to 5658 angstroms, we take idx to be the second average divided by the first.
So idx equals 1.06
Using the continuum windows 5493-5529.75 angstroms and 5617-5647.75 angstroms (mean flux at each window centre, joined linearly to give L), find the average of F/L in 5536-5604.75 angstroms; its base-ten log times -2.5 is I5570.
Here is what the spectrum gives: 0.019 mag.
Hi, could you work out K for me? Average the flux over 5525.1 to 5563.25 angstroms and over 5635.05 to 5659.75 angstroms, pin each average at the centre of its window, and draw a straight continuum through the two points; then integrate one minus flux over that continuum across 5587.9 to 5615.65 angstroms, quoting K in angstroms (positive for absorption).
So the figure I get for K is 1.9 angstroms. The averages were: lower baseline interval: 7.04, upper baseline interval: 7.62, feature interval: 6.87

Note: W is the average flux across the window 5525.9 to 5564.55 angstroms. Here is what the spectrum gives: 7.03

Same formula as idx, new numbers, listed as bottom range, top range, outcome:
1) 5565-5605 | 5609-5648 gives 1.08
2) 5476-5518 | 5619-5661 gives 1.14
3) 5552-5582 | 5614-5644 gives 1.03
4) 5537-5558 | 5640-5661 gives 1.08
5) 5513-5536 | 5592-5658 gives 1.05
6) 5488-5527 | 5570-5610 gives 1.02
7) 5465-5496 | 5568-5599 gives 1.03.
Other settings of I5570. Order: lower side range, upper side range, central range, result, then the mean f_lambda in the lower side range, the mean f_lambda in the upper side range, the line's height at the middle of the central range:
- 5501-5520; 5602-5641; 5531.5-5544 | -0.09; 6.55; 7.32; 6.74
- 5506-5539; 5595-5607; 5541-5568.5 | -0.03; 6.88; 6.72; 6.82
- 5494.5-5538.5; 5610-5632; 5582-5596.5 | 0.07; 6.82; 7.25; 7.12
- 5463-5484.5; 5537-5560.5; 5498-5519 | 0.03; 6.54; 7.07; 6.79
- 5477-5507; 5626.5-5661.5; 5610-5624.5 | 0.02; 6.6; 7.54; 7.38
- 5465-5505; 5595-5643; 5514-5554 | -0.02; 6.63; 7.21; 6.84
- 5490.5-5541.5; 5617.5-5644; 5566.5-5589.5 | 0.02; 6.86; 7.37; 7.14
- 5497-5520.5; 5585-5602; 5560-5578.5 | -0.08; 6.61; 6.52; 6.54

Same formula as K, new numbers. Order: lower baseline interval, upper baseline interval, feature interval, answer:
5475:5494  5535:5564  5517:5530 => -0.34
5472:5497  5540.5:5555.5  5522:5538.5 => -0.36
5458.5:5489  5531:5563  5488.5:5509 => 0.10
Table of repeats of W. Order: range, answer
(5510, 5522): 6.71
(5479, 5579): 6.89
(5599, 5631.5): 7.17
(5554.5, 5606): 6.91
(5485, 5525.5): 6.75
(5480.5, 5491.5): 6.63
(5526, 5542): 7.12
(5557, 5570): 7.1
